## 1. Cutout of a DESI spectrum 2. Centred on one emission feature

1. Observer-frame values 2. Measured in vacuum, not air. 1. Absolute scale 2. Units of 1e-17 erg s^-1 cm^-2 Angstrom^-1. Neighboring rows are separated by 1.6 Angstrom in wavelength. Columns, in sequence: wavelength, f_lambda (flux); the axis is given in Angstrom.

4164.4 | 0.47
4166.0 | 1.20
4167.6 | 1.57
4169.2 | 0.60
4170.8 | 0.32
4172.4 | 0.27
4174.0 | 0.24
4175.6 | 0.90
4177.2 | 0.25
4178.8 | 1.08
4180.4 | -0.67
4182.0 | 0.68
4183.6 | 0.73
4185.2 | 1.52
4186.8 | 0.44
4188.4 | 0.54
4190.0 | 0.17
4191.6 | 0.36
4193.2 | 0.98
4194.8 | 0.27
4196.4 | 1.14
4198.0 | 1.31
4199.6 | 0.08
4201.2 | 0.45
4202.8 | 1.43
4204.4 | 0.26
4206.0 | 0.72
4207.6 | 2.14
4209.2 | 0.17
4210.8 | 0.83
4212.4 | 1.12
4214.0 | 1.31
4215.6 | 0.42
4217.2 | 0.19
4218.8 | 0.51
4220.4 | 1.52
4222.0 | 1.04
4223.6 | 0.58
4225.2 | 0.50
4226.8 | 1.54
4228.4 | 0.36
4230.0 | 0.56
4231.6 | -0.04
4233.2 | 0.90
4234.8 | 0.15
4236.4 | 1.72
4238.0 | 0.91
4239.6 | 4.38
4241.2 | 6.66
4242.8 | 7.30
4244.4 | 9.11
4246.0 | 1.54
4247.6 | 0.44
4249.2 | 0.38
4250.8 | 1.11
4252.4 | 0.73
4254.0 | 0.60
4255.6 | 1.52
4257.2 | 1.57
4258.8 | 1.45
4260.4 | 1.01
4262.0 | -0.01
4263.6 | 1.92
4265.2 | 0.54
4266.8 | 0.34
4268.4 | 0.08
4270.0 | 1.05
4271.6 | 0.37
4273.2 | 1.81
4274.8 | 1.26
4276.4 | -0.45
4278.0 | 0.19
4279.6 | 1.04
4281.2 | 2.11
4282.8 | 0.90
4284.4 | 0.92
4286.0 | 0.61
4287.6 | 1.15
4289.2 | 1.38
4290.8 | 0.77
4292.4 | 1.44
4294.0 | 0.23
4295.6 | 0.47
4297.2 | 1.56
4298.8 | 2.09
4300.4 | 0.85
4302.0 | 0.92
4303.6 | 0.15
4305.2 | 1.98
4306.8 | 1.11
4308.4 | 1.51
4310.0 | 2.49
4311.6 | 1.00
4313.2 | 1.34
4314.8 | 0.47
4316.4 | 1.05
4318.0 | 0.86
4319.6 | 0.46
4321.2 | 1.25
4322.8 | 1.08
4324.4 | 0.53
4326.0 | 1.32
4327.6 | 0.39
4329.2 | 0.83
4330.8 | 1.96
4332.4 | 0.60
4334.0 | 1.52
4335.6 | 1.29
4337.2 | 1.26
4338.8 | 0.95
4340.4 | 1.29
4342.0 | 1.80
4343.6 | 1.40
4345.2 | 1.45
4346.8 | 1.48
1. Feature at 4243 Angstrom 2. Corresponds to [O II]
